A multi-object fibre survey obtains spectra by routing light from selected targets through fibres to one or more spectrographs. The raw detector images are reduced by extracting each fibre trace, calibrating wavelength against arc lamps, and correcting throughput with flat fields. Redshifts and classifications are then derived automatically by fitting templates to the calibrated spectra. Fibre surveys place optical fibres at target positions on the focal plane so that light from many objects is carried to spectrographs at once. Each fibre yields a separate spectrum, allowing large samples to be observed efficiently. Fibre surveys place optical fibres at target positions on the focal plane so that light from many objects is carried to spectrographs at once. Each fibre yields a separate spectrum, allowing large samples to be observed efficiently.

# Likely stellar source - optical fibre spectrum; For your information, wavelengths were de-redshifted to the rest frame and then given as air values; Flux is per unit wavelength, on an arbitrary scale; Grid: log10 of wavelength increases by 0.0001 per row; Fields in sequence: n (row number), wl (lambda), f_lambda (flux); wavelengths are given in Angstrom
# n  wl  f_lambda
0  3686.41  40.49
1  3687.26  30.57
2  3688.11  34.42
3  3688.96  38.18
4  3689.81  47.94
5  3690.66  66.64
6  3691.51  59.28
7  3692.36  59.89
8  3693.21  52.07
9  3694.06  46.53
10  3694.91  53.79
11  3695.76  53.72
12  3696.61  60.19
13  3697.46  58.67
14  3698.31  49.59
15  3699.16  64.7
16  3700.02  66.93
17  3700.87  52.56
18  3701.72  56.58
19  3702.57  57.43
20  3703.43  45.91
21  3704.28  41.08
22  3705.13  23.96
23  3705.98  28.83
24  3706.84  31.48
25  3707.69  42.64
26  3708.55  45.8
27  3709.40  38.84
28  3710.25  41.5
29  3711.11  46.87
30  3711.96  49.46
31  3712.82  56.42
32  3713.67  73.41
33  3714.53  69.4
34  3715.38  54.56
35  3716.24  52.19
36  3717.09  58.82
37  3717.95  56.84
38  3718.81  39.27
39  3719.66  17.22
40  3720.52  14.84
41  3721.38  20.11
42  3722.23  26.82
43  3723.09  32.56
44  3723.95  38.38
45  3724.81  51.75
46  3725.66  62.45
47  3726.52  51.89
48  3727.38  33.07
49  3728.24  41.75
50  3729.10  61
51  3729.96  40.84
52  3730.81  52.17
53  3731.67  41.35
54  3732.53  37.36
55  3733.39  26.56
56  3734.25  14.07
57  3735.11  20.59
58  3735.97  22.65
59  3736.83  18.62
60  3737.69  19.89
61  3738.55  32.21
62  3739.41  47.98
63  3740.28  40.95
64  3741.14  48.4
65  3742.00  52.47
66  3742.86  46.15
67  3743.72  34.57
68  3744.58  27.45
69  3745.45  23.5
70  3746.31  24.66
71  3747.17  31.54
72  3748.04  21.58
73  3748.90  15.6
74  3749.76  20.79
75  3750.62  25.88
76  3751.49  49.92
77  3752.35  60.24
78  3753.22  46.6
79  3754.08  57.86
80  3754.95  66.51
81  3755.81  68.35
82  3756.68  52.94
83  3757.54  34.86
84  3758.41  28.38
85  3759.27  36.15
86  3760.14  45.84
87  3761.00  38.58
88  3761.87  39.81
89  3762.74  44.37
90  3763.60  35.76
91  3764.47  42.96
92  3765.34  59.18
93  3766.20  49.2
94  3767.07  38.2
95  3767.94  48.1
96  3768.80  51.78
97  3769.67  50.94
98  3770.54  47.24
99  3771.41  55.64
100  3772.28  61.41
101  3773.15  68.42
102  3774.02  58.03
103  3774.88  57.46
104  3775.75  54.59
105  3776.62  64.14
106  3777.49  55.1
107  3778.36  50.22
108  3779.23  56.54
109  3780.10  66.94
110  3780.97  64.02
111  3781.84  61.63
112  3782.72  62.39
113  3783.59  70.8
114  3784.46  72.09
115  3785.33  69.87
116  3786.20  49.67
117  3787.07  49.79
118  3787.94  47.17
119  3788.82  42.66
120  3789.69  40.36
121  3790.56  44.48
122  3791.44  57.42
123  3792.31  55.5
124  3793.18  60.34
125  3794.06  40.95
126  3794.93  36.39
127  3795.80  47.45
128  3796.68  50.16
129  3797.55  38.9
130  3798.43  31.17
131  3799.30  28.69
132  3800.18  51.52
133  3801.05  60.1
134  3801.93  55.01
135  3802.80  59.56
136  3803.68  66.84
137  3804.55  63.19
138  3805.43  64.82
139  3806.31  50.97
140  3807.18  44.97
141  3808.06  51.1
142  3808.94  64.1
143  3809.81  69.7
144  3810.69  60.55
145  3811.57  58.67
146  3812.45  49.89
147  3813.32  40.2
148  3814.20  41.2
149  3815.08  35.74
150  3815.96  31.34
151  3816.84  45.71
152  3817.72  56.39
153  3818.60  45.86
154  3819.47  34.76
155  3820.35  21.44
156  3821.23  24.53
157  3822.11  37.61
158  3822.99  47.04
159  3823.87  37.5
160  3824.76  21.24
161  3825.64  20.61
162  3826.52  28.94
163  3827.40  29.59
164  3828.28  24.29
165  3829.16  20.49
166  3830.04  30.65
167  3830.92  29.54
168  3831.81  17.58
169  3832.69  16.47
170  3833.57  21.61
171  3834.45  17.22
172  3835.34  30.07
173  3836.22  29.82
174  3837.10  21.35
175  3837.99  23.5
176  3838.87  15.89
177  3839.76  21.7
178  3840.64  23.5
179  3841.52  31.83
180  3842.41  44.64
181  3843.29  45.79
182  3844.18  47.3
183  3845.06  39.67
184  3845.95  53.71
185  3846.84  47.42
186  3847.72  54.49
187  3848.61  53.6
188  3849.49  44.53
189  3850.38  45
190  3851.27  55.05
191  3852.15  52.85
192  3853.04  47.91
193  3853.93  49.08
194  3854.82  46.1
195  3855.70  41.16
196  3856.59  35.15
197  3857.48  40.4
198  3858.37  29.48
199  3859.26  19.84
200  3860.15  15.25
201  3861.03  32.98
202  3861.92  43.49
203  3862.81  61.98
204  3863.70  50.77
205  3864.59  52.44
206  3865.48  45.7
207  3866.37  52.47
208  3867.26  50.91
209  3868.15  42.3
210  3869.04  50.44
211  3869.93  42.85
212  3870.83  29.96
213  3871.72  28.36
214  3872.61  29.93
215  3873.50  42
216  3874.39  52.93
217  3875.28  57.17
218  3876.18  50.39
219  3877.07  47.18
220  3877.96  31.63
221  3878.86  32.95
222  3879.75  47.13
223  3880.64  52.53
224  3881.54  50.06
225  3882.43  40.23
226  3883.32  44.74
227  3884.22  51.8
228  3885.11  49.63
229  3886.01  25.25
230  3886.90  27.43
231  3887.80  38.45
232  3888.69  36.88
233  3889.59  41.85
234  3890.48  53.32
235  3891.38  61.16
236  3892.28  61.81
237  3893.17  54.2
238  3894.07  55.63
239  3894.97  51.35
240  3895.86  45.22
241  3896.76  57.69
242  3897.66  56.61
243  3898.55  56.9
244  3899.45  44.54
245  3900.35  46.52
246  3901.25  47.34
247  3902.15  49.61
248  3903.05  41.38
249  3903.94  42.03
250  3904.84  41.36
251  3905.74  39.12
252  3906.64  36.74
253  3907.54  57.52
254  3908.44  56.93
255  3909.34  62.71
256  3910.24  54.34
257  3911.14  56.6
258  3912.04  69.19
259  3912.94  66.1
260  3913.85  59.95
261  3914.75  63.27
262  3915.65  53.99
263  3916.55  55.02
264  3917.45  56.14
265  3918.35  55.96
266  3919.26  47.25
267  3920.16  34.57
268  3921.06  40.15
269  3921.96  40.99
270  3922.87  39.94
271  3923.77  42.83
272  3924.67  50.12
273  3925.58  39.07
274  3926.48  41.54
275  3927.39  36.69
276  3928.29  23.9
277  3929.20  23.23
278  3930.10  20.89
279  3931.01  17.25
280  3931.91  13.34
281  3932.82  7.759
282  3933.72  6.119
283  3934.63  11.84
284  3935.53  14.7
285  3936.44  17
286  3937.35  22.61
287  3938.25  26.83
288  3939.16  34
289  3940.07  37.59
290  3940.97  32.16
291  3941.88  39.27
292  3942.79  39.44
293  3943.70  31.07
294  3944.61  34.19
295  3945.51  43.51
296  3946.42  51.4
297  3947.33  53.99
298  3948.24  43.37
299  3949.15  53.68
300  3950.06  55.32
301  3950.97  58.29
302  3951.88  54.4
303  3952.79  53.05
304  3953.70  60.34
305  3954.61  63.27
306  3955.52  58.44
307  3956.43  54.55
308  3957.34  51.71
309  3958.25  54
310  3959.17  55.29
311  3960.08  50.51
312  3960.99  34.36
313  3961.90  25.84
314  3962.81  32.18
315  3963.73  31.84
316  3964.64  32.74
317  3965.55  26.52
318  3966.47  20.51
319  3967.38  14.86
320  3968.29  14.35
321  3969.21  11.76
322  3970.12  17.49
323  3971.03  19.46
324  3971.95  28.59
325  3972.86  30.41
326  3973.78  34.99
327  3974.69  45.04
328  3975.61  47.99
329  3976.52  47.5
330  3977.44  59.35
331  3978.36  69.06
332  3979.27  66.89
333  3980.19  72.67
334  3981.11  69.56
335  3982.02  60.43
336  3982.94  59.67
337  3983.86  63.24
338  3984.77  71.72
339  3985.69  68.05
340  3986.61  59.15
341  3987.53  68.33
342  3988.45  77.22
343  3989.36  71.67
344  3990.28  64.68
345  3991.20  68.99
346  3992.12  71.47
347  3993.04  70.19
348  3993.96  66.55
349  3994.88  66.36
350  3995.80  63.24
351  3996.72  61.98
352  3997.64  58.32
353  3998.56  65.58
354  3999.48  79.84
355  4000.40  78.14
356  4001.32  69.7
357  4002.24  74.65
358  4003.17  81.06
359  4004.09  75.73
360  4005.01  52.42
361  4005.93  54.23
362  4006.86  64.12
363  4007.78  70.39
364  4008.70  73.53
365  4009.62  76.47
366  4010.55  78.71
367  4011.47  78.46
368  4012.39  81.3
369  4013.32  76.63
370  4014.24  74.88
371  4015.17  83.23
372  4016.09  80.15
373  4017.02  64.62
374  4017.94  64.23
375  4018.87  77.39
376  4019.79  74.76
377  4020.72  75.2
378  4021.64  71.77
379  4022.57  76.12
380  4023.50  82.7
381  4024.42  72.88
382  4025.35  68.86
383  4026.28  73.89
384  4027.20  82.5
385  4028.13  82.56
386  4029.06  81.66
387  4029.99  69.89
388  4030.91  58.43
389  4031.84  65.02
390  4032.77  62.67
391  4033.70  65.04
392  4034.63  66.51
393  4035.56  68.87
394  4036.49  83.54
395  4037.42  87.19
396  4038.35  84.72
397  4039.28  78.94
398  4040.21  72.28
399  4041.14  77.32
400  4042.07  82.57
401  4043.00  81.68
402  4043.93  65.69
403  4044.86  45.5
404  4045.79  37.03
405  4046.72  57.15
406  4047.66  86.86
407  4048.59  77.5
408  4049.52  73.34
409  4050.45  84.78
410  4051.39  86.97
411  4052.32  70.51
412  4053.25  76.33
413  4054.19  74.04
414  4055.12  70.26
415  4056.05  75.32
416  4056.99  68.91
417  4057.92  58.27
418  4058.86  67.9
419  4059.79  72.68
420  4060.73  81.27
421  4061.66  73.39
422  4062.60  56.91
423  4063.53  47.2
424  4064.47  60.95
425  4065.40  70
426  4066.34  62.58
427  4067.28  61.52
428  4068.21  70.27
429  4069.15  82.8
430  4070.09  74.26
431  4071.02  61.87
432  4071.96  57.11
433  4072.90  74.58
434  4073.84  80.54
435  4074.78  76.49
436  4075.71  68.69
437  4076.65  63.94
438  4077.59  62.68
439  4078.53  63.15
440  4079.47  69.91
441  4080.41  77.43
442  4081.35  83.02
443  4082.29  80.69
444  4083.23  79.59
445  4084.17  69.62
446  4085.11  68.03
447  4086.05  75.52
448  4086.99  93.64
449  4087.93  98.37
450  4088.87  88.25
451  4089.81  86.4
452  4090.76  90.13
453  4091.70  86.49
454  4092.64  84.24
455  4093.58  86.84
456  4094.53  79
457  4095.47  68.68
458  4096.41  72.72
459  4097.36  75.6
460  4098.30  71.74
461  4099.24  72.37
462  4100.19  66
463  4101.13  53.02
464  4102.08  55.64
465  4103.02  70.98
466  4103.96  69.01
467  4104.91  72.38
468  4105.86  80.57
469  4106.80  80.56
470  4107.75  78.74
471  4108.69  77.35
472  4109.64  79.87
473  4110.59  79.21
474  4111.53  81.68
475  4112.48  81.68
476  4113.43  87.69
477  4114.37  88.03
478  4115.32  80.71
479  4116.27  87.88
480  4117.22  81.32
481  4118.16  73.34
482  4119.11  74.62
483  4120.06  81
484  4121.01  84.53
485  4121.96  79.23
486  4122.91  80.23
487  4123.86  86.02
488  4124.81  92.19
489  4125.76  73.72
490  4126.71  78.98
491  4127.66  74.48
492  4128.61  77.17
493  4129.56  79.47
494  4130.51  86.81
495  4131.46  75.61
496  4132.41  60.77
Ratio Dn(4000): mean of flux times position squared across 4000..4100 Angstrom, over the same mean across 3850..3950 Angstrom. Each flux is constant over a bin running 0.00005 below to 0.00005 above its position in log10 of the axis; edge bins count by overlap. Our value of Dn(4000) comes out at 1.85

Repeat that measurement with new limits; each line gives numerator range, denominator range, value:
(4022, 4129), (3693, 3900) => 1.95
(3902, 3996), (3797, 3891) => 1.17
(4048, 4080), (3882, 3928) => 1.56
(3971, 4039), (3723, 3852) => 1.76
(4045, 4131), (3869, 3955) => 1.89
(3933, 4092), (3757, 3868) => 1.56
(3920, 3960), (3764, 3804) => 0.78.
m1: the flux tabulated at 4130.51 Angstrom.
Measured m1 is 86.81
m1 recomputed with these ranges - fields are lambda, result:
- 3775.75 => 54.59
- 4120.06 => 81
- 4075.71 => 68.69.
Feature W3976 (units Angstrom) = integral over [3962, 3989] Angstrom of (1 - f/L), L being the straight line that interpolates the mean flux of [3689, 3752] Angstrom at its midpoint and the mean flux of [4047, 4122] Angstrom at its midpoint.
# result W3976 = 8.2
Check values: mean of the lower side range 42.3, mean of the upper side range 74.9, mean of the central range 45.4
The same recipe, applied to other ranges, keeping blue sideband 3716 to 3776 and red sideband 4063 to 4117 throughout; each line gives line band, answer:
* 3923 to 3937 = 8.1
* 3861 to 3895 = 5.4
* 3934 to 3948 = 6.5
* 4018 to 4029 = -1.2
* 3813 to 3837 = 8.9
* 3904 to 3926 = 2.7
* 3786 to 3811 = -2.5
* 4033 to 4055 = -0.8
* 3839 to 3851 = 2.1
